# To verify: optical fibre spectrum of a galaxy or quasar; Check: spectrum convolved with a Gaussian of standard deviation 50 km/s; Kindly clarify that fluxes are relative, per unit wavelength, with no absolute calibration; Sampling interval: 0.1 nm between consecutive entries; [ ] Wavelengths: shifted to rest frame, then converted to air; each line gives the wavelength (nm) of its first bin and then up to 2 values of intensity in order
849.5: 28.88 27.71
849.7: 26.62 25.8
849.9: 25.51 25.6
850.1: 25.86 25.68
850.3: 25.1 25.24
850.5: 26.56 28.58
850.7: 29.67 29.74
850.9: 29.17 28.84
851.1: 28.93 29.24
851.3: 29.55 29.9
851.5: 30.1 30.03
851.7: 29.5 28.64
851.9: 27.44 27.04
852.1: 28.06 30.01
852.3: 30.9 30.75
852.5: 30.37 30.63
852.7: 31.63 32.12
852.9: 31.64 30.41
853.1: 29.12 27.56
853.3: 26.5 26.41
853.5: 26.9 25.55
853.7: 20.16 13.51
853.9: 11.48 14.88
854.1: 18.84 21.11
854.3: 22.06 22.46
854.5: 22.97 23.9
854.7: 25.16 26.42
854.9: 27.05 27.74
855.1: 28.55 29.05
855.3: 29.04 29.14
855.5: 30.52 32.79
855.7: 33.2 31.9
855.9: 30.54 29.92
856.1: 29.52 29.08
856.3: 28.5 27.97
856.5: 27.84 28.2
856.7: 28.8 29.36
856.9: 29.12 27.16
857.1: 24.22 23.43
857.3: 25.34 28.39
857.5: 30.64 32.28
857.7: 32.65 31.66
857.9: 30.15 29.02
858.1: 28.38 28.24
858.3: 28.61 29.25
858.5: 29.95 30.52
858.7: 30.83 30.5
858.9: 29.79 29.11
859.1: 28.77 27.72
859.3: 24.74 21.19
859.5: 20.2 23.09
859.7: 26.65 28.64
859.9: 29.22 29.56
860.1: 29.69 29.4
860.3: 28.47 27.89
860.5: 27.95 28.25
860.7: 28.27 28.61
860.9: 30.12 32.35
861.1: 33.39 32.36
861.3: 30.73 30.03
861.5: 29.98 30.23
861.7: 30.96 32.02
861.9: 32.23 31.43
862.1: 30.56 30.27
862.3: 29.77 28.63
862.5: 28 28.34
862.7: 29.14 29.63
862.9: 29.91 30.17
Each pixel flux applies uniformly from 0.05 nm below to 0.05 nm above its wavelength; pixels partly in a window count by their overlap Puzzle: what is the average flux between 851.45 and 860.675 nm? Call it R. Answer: 27.6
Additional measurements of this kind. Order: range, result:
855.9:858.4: 28.7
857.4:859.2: 29.9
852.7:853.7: 28.2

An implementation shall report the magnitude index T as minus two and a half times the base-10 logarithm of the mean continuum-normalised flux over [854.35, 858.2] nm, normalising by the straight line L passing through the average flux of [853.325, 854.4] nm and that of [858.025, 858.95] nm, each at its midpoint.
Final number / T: -0.14 mag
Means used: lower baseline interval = 20.3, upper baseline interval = 29.5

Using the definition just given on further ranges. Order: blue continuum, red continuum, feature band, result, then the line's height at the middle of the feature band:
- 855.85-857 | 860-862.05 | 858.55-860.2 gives 0.08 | 29.7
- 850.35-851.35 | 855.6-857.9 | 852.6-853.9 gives 0.10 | 28.8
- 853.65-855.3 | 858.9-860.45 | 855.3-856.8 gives -0.24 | 23.8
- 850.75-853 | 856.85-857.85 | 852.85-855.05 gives 0.23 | 29.3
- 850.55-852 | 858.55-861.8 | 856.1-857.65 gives 0.03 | 28.9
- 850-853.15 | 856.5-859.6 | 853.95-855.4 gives 0.17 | 28.6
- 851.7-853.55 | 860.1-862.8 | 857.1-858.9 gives 0.02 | 29.7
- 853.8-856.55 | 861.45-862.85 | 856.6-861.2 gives -0.01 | 28.2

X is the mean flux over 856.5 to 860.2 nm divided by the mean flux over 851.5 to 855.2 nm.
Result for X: 1.08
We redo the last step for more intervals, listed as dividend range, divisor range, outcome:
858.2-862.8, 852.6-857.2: 1.09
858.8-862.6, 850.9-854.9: 1.09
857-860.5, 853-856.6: 1.08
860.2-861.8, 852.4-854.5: 1.21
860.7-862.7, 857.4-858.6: 1.01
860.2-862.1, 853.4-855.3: 1.32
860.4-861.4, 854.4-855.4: 1.13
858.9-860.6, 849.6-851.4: 0.99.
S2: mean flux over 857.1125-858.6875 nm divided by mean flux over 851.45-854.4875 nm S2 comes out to 1.1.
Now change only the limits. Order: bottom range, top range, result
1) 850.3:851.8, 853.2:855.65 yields 0.84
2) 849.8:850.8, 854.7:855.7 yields 1.09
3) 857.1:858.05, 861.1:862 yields 1.08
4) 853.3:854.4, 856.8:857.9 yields 1.40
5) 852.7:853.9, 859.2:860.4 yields 1.02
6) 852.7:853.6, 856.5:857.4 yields 0.94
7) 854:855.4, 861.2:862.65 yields 1.22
